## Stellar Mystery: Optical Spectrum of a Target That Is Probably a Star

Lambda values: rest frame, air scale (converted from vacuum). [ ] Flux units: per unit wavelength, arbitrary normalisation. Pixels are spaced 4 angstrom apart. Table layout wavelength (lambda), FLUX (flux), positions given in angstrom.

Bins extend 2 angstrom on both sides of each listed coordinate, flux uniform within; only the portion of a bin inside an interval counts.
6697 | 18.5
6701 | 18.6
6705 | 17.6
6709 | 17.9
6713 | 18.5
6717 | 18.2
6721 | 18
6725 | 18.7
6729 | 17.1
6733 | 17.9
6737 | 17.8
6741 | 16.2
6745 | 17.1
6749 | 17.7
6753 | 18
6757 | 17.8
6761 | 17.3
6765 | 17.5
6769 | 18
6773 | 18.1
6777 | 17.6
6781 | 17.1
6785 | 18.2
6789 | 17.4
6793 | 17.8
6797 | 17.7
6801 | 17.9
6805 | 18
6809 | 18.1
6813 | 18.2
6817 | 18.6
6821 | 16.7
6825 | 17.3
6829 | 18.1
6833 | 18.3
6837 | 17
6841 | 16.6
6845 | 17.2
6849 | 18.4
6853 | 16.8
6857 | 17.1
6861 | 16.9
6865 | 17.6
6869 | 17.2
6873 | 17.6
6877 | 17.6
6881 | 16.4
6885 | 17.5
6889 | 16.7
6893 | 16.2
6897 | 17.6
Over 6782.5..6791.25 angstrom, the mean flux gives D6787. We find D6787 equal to 17.8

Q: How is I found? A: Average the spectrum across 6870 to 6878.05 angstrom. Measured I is 17.6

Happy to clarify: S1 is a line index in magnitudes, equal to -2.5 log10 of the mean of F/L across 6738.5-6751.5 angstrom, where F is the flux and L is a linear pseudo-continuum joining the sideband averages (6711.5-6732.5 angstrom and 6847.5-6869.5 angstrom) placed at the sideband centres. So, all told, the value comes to 0.05 mag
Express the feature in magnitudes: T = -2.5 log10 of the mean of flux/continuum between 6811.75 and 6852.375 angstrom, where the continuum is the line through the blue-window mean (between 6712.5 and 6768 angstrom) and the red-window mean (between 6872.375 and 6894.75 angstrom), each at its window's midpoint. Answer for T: -0.02 mag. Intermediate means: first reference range 17.7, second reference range 17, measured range 17.6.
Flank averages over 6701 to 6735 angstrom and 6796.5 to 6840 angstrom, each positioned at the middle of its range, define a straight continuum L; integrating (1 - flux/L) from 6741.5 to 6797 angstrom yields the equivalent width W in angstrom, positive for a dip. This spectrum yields 0.9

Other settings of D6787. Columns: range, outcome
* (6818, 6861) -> 17.4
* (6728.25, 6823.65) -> 17.7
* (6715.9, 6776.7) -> 17.7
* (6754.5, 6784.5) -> 17.7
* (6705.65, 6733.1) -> 18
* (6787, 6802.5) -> 17.7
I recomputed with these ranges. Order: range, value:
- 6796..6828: 17.8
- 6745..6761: 17.7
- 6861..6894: 17.1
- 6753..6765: 17.6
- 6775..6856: 17.6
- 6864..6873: 17.4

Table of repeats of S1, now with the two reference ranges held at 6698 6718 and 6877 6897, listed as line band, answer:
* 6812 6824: -0.023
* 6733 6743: 0.048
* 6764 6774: -0.009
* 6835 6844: 0.024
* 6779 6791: 0.003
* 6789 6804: -0.014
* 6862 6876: -0.027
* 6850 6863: 0.004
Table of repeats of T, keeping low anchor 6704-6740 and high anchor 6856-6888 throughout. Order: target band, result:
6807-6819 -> -0.048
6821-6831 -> -0.004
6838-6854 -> 0.005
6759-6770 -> 0.010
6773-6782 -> 0.008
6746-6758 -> 0.001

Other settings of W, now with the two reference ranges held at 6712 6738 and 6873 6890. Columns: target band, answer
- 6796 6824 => -0.5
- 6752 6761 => 0.0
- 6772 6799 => 0.0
